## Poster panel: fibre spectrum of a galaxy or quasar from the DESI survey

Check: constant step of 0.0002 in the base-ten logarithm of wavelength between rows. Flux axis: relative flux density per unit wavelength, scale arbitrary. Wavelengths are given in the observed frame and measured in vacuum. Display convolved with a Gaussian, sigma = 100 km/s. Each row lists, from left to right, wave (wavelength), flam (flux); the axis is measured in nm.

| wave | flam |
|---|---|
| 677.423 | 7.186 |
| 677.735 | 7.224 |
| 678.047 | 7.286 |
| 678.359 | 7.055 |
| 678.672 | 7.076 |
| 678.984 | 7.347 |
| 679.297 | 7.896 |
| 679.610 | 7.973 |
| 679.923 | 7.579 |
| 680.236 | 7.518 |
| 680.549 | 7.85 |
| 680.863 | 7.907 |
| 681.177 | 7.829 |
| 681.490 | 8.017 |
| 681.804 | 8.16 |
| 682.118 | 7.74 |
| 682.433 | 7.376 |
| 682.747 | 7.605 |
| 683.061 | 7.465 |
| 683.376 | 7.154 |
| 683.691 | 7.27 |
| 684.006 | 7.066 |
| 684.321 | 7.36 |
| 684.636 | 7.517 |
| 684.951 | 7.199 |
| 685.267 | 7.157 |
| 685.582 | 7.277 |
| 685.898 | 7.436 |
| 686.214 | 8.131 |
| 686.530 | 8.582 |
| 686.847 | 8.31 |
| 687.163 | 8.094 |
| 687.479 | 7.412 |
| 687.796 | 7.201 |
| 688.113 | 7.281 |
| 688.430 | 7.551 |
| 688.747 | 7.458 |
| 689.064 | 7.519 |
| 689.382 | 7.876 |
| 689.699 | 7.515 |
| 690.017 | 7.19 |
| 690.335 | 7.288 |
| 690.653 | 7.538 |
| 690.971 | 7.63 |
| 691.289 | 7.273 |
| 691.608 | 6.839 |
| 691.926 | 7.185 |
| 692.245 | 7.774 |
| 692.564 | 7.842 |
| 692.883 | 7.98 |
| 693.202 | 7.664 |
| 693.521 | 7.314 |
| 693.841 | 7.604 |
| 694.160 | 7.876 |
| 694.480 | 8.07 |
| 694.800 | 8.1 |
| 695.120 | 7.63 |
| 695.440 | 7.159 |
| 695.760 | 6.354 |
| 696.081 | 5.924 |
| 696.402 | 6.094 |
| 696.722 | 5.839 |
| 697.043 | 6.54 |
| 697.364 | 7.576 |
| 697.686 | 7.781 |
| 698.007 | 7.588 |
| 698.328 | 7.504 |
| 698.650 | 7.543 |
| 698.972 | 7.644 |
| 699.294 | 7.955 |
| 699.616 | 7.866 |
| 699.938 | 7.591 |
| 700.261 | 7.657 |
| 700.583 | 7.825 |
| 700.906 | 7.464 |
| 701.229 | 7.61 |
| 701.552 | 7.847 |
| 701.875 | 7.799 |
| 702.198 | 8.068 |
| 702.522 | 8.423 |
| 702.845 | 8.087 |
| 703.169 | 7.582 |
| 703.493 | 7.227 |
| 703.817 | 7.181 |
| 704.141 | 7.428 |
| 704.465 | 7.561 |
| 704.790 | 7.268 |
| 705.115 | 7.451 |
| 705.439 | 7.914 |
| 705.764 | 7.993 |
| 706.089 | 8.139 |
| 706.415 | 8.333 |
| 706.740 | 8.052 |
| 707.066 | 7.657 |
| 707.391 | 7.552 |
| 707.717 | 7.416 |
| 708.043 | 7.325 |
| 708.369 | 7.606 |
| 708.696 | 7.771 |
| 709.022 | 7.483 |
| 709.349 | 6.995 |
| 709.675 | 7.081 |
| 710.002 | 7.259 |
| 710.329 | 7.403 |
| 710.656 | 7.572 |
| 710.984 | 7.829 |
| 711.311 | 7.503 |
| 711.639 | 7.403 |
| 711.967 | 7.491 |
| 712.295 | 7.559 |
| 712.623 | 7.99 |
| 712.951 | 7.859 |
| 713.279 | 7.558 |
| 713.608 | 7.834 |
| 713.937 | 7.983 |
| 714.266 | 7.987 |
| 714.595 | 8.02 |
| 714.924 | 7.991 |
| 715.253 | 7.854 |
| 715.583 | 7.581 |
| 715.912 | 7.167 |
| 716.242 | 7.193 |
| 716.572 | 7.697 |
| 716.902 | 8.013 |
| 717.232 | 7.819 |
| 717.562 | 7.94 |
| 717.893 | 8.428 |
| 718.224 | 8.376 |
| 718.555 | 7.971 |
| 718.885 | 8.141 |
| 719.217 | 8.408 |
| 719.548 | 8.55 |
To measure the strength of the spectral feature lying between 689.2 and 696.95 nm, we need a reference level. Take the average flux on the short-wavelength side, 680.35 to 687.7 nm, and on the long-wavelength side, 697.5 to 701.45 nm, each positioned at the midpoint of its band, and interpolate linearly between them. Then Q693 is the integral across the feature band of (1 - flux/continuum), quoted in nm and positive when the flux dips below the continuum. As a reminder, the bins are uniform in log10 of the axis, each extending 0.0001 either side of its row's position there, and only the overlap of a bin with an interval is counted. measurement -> 0.36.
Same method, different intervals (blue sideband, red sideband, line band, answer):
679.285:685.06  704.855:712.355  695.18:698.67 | 0.322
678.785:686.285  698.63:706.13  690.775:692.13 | 0.066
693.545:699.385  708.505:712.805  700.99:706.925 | -0.314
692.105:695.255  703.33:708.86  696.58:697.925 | 0.131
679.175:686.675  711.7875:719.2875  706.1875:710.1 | 0.123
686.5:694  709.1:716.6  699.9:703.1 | -0.110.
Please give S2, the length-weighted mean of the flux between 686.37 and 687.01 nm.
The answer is 8.44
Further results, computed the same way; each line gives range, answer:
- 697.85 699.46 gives 7.65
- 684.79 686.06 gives 7.27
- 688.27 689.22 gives 7.51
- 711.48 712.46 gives 7.48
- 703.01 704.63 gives 7.4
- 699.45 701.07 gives 7.68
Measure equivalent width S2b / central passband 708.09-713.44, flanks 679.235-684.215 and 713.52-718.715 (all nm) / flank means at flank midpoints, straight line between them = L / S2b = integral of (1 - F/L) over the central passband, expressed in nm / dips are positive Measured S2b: 0.213 nm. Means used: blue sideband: 7.64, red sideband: 7.87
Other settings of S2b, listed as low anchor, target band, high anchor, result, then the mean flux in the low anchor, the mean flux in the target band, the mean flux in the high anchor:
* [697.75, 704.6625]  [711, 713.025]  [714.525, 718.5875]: 0.04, 7.69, 7.64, 7.84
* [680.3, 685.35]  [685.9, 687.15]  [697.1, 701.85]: -0.10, 7.55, 8.2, 7.65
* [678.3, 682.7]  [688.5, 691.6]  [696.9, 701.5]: 0.08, 7.68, 7.45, 7.59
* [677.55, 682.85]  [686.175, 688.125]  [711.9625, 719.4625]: -0.06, 7.61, 7.88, 7.88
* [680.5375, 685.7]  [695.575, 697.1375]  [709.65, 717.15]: 0.29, 7.52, 6.15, 7.66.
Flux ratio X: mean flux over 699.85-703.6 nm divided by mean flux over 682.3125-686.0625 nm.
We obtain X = 1.1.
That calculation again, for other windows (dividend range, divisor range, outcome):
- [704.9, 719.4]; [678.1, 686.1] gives 1.03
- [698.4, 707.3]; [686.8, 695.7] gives 1.02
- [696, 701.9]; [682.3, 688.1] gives 0.98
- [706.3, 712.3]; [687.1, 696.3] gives 1.01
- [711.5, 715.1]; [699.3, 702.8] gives 0.99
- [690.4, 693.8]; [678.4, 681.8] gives 0.97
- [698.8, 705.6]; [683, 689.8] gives 1.02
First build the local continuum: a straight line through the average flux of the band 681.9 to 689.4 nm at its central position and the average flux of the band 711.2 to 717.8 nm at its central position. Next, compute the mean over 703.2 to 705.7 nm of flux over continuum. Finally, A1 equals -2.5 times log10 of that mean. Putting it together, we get 0.03 mag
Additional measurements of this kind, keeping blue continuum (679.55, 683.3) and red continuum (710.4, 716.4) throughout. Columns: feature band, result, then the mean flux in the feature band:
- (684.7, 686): 0.06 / 7.28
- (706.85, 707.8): 0.02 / 7.58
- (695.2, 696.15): 0.16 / 6.63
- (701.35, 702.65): -0.04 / 8.01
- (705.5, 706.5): -0.06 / 8.11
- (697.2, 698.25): 0.01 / 7.63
